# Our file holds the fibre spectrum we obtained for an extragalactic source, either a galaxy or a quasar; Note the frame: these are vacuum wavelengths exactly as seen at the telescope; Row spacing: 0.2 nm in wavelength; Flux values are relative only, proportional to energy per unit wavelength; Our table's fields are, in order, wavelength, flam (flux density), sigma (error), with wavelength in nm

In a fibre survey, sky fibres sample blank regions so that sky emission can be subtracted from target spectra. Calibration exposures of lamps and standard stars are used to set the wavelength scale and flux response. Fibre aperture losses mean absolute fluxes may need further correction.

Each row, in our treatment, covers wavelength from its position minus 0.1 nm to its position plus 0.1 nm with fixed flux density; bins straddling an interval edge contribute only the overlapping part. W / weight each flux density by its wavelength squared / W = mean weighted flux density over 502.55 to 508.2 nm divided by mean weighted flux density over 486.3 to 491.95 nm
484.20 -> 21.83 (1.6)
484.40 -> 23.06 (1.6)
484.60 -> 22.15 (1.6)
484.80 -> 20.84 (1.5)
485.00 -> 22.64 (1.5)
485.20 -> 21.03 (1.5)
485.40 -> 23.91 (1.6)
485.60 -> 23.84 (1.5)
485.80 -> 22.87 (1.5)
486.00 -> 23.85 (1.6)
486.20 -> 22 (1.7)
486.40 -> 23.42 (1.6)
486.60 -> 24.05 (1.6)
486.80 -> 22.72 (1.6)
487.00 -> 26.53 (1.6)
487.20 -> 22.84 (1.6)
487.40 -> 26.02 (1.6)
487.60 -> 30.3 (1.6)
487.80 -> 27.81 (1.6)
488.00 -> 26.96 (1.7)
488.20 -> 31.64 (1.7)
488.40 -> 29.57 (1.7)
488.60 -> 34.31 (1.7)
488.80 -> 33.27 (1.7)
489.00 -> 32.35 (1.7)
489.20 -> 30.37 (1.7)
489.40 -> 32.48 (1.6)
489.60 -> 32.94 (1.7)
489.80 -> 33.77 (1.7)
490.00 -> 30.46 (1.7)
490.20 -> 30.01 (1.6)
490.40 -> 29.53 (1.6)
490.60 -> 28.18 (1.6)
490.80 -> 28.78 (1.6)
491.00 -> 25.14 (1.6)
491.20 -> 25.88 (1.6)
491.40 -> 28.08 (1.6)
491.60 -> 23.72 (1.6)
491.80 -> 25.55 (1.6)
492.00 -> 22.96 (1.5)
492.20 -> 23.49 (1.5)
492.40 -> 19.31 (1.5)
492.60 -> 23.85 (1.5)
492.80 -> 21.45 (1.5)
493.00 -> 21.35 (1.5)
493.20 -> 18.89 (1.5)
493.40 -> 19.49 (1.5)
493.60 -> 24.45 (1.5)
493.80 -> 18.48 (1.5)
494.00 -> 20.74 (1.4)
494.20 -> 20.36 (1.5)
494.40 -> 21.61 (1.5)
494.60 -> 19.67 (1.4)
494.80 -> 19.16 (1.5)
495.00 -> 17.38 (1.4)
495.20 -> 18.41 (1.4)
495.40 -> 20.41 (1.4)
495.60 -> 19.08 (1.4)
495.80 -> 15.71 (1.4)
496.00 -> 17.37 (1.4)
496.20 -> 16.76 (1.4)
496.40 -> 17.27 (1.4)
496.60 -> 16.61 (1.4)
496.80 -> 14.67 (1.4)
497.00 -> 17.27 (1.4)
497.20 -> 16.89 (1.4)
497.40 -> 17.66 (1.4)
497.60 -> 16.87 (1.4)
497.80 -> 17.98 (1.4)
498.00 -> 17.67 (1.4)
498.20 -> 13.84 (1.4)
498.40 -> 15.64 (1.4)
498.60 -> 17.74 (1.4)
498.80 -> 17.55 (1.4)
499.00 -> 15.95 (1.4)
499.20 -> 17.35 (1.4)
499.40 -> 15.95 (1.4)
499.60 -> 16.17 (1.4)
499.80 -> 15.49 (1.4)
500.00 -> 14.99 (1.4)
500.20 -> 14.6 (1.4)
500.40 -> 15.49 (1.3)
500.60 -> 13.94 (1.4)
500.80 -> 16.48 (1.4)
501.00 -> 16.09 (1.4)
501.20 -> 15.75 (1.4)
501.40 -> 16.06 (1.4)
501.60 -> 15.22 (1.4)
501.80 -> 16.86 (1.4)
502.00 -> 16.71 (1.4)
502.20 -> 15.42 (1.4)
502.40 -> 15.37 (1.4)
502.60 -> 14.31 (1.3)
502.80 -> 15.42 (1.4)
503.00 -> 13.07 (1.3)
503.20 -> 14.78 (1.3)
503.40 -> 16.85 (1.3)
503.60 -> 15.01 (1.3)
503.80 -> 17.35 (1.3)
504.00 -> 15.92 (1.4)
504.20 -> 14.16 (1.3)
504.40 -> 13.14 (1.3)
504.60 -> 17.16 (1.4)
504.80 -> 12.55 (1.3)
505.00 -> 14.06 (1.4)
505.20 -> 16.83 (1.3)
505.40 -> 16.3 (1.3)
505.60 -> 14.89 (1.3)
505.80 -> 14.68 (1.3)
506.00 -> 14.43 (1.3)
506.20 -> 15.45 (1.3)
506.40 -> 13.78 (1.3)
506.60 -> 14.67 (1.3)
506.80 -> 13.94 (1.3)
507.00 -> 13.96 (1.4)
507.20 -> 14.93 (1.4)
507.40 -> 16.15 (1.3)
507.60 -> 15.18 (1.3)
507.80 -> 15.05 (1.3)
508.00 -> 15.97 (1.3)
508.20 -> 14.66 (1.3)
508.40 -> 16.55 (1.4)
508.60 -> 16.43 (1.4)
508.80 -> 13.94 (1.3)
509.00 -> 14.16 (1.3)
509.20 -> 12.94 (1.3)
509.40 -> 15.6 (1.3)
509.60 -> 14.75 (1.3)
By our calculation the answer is 0.56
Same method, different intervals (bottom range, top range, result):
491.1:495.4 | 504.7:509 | 0.73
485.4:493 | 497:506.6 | 0.61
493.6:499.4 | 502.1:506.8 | 0.87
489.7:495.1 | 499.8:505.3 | 0.67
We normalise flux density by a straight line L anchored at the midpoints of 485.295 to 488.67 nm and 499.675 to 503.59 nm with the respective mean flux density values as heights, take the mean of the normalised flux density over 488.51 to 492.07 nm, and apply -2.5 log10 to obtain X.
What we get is -0.24 mag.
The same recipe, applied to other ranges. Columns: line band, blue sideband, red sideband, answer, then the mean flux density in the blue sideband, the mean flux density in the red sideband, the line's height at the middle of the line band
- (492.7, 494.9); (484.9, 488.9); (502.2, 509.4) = 0.074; 26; 15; 22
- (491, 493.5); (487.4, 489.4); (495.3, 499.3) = 0.084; 30.6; 17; 24.7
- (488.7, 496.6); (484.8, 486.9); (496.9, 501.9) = -0.199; 22.9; 16.2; 19.6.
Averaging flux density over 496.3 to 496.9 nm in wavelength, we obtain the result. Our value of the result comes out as 16.2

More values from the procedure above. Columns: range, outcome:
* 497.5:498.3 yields 16.6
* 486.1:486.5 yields 22.7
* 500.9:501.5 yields 16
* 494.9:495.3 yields 17.9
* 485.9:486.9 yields 23.2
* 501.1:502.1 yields 16.1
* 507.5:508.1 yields 15.4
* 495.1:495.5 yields 19.4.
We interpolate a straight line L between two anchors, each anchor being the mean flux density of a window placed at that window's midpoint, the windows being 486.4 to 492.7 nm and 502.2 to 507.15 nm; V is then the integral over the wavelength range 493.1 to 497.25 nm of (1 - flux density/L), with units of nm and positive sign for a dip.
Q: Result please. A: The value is 0.79 nm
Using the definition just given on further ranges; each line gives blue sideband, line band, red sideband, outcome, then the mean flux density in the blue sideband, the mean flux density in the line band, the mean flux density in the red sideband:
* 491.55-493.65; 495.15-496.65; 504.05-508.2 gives 0.20 nm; 22.1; 17.7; 14.9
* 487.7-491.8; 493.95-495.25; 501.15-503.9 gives 0.25 nm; 29.7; 19.6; 15.6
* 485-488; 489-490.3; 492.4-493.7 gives -0.50 nm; 24.4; 31.7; 21.4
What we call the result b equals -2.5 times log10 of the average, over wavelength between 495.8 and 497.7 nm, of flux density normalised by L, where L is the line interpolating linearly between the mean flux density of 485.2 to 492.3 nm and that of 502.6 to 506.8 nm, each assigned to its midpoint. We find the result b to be 0.25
